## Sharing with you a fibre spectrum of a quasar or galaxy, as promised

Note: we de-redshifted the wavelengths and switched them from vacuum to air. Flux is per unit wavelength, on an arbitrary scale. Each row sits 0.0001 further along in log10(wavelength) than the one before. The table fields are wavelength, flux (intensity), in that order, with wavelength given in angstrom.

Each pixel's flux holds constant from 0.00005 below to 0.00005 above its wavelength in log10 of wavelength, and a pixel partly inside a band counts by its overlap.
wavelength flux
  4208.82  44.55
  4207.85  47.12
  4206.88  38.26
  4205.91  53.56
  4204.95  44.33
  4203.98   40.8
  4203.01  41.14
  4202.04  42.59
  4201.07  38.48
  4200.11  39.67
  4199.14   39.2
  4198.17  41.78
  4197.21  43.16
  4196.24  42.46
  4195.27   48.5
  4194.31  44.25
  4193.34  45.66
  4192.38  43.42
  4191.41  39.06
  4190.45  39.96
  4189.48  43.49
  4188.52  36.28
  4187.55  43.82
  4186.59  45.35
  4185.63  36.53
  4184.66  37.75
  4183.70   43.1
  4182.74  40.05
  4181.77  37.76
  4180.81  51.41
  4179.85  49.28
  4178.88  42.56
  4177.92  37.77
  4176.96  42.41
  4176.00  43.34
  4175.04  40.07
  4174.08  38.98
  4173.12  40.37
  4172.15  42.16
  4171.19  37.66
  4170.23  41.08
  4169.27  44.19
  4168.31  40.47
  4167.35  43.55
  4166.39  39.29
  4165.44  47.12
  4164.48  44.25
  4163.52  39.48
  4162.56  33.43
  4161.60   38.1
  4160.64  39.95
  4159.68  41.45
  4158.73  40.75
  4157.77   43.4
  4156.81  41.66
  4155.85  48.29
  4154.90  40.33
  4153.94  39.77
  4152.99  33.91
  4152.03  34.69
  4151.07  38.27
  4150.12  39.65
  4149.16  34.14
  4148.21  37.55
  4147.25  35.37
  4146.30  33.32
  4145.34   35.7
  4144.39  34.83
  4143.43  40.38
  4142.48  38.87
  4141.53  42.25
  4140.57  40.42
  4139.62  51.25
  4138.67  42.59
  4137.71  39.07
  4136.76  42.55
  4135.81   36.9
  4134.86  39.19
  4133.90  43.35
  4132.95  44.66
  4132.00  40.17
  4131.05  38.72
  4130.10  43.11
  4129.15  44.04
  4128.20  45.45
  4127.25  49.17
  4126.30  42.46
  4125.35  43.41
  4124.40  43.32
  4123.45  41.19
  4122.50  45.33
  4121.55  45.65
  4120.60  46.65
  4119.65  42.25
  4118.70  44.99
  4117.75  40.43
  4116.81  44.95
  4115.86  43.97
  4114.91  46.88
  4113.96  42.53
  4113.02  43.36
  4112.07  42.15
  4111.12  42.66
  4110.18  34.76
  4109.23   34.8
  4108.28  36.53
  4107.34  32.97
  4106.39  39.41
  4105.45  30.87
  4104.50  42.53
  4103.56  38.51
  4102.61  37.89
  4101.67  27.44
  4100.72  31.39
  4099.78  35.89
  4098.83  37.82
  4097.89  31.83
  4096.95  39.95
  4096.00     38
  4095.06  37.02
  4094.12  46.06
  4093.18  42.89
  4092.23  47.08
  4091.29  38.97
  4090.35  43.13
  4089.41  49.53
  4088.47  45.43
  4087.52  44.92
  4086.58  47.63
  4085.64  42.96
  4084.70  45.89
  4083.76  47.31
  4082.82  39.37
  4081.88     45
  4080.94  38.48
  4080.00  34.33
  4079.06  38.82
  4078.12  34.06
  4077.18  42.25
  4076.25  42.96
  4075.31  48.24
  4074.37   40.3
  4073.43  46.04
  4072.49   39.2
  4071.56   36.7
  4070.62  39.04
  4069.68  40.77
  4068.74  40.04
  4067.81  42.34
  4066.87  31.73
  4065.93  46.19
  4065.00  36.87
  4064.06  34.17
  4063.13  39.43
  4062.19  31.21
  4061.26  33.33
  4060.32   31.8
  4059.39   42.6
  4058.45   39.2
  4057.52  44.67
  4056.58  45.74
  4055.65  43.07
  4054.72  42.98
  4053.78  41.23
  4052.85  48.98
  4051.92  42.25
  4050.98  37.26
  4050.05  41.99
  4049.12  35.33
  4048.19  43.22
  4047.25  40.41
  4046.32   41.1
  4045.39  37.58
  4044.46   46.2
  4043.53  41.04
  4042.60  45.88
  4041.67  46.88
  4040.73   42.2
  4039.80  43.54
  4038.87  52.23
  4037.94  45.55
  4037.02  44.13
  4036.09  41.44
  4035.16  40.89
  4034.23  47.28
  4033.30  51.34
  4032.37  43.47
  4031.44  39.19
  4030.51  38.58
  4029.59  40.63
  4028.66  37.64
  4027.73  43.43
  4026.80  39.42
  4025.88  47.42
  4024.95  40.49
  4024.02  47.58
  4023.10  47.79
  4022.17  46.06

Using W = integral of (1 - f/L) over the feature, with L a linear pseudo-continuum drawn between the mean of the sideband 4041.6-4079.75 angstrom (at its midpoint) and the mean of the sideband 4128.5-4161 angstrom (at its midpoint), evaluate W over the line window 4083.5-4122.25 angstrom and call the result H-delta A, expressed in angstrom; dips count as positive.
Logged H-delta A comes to -0.6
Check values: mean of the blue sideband 40.5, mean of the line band 40.9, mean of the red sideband 40.1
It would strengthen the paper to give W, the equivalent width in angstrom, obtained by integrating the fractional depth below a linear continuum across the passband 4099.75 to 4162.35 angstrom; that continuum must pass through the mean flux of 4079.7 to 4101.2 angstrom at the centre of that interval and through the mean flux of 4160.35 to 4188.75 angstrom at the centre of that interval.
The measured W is 1.6 angstrom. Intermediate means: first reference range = 41.4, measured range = 40.3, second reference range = 41.3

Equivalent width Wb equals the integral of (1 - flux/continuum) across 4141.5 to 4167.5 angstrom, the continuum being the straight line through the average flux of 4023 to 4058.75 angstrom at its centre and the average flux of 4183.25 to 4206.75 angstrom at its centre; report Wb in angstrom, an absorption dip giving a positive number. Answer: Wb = 2.0 angstrom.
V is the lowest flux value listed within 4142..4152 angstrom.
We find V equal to 33.32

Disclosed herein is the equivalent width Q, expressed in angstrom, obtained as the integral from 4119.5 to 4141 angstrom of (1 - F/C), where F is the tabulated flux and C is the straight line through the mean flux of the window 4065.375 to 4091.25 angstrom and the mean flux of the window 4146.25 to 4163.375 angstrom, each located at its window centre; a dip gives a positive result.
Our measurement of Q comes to -1.82 angstrom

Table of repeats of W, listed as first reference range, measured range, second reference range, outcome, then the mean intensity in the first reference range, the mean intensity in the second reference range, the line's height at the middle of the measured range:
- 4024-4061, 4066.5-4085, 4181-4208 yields 0.8 angstrom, 42.5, 42.1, 42.4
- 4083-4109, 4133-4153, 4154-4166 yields 1.0 angstrom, 39.9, 41.4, 41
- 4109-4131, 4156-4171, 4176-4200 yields 0.5 angstrom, 43.2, 42.3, 42.6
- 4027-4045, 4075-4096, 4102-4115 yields -1.3 angstrom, 43.7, 38.6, 40.2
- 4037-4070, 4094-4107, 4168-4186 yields 1.5 angstrom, 41.2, 41.4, 41.3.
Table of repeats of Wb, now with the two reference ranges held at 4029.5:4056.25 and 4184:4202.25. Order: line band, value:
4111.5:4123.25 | -0.46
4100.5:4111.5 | 1.71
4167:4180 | 0.11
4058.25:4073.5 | 1.69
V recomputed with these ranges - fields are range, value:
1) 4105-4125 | 30.87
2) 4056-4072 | 31.21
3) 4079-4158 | 27.44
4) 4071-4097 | 34.06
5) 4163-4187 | 36.53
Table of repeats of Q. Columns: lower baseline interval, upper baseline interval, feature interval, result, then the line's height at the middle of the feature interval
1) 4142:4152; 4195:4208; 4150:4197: -2.09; 39.6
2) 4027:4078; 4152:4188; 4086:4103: 0.50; 41.4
